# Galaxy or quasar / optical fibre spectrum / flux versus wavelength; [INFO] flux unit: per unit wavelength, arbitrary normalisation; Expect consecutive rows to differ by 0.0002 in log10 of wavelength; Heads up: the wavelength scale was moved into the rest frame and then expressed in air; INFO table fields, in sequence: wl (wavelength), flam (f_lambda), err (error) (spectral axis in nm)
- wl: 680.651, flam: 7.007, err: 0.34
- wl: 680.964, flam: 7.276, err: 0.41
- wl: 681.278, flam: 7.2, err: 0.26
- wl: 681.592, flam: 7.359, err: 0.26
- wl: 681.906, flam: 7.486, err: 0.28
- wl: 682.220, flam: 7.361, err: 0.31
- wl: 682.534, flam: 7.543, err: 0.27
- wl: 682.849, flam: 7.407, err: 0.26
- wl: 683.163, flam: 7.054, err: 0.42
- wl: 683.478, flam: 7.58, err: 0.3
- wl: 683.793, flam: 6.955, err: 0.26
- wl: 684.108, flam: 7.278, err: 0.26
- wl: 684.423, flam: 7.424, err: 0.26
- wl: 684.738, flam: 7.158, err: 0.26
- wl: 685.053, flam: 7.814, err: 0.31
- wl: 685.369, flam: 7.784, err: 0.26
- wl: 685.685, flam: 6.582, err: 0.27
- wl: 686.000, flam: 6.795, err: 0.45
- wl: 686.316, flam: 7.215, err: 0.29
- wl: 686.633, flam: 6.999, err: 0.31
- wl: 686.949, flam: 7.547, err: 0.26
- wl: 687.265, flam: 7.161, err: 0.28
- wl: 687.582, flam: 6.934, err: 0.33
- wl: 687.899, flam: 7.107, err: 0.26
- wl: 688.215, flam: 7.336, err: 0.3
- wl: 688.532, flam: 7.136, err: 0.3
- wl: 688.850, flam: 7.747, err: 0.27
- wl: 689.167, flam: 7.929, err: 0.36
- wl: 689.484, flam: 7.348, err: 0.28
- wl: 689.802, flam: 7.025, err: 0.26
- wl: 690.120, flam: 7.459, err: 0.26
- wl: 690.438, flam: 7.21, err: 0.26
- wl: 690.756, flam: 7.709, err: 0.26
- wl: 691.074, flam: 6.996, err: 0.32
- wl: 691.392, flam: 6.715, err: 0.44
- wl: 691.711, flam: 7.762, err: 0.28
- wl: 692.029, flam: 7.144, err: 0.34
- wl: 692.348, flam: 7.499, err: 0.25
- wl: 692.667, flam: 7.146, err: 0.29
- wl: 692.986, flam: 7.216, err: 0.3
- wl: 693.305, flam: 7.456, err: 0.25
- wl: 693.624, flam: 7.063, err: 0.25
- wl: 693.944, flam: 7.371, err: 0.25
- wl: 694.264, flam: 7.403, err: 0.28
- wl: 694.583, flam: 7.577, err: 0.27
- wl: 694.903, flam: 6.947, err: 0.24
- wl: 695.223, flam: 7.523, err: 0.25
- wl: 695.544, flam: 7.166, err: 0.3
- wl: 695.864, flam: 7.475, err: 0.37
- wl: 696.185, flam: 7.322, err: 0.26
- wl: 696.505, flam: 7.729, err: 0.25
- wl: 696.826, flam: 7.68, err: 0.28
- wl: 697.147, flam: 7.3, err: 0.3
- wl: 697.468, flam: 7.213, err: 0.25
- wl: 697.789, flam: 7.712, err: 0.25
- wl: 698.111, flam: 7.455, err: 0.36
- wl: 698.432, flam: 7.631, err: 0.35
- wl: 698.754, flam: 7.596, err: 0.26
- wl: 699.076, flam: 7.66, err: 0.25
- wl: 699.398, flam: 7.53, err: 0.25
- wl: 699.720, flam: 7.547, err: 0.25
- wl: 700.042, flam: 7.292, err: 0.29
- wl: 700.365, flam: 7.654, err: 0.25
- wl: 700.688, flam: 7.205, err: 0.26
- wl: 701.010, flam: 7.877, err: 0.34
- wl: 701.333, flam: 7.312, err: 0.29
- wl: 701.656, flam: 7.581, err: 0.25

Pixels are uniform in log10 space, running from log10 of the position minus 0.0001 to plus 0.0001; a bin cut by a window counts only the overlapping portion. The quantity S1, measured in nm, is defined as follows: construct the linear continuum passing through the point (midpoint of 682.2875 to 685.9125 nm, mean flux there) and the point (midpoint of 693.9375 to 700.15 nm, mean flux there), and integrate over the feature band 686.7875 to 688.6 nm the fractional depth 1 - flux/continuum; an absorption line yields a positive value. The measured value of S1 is 0.037 nm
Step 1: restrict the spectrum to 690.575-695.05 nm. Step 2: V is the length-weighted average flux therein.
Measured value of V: 7.29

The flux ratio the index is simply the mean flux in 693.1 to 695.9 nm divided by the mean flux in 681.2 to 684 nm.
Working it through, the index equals 1.00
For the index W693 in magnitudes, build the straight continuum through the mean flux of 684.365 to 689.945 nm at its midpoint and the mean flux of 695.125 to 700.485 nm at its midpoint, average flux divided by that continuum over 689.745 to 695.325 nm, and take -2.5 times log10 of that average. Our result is 0.01 mag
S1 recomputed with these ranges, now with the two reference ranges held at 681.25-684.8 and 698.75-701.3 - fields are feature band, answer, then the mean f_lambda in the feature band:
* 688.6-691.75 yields 0.02 nm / 7.37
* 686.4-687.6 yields 0.03 nm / 7.19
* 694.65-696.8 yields 0.03 nm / 7.39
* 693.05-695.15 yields 0.04 nm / 7.31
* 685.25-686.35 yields 0.05 nm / 7.06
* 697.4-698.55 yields 0.00 nm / 7.52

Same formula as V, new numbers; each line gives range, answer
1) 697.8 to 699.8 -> 7.58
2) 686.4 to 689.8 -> 7.31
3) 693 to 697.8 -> 7.38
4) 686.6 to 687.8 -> 7.17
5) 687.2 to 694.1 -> 7.3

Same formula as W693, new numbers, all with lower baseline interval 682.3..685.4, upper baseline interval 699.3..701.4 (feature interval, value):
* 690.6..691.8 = 0.02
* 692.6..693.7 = 0.03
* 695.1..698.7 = 0.00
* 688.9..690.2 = -0.01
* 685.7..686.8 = 0.07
